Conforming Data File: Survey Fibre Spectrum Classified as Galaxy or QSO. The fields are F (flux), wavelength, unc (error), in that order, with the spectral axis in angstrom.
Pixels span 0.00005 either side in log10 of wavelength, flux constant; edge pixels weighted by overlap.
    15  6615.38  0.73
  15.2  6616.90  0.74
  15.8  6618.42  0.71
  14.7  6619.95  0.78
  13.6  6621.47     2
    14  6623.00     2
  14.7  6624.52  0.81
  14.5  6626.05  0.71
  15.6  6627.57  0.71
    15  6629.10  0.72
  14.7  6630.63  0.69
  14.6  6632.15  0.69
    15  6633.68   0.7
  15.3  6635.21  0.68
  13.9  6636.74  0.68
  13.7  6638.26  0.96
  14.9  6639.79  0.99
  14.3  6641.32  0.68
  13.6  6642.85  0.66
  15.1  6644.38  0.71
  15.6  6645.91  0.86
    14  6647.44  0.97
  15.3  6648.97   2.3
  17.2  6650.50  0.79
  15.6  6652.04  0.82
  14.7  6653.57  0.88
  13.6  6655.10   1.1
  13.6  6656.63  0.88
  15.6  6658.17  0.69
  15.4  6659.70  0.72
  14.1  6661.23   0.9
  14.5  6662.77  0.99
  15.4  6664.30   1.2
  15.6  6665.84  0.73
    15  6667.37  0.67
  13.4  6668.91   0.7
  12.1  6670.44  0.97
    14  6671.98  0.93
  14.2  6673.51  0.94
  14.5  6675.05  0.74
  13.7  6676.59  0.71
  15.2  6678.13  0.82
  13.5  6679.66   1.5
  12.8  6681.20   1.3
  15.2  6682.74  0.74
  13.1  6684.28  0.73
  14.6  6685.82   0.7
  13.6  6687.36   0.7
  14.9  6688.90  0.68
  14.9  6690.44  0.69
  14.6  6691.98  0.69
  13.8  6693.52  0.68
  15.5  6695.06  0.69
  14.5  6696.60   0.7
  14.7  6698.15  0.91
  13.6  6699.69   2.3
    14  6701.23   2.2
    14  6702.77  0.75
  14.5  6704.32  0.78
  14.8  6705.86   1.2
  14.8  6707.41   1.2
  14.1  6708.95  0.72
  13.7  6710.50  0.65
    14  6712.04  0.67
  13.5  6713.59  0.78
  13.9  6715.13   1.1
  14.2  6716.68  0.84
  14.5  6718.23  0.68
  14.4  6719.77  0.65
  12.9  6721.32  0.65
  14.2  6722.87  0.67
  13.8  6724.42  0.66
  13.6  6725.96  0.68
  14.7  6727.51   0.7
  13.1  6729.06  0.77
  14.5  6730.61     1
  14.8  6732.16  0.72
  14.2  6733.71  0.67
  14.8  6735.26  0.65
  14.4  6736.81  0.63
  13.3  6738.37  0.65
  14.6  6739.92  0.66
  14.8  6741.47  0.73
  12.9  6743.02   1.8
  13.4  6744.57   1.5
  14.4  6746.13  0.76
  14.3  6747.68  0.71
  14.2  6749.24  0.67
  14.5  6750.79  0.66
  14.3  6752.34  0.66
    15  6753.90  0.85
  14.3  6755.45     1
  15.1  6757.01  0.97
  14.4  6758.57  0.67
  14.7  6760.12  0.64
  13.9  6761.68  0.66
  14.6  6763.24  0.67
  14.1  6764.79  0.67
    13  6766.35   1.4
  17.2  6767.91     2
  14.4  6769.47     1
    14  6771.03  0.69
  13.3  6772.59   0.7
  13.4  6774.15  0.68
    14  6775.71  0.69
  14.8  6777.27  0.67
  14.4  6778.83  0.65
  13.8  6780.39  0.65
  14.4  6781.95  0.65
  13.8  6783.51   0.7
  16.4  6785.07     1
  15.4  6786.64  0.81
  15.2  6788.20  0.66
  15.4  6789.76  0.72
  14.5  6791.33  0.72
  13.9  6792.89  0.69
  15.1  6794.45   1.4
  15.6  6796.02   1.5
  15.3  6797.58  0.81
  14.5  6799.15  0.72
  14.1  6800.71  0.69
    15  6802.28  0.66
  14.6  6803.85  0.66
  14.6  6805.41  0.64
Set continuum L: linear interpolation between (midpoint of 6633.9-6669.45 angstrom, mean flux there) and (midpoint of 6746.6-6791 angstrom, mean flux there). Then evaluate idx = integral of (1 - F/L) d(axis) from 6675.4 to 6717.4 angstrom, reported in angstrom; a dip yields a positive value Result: 1.30 angstrom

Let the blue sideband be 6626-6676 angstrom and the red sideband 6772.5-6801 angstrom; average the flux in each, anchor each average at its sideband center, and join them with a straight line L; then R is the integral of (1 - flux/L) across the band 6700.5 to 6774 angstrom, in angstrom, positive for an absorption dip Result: 2.2 angstrom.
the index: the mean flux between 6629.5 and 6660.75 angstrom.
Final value 14.8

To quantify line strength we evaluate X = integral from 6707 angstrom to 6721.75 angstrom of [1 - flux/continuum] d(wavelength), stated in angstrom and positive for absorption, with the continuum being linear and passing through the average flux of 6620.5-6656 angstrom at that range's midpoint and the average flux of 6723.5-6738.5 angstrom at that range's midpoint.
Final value 0.3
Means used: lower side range 14.7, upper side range 14.2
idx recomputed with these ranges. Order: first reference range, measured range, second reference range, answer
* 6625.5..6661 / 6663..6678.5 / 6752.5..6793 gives 0.5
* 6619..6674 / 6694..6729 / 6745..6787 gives 0.9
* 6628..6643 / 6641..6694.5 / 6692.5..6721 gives -0.2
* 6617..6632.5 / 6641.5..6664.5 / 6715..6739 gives -0.5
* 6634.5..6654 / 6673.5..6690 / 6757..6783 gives 0.6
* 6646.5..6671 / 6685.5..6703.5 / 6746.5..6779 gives 0.3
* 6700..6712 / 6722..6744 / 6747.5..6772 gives 0.4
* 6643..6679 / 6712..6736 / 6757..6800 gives 0.9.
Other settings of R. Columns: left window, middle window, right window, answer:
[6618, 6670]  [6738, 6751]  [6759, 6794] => 0.45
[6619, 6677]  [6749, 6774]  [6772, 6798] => 0.36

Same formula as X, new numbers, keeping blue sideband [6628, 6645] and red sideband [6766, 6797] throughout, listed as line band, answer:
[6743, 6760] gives 0.33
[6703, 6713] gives 0.21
